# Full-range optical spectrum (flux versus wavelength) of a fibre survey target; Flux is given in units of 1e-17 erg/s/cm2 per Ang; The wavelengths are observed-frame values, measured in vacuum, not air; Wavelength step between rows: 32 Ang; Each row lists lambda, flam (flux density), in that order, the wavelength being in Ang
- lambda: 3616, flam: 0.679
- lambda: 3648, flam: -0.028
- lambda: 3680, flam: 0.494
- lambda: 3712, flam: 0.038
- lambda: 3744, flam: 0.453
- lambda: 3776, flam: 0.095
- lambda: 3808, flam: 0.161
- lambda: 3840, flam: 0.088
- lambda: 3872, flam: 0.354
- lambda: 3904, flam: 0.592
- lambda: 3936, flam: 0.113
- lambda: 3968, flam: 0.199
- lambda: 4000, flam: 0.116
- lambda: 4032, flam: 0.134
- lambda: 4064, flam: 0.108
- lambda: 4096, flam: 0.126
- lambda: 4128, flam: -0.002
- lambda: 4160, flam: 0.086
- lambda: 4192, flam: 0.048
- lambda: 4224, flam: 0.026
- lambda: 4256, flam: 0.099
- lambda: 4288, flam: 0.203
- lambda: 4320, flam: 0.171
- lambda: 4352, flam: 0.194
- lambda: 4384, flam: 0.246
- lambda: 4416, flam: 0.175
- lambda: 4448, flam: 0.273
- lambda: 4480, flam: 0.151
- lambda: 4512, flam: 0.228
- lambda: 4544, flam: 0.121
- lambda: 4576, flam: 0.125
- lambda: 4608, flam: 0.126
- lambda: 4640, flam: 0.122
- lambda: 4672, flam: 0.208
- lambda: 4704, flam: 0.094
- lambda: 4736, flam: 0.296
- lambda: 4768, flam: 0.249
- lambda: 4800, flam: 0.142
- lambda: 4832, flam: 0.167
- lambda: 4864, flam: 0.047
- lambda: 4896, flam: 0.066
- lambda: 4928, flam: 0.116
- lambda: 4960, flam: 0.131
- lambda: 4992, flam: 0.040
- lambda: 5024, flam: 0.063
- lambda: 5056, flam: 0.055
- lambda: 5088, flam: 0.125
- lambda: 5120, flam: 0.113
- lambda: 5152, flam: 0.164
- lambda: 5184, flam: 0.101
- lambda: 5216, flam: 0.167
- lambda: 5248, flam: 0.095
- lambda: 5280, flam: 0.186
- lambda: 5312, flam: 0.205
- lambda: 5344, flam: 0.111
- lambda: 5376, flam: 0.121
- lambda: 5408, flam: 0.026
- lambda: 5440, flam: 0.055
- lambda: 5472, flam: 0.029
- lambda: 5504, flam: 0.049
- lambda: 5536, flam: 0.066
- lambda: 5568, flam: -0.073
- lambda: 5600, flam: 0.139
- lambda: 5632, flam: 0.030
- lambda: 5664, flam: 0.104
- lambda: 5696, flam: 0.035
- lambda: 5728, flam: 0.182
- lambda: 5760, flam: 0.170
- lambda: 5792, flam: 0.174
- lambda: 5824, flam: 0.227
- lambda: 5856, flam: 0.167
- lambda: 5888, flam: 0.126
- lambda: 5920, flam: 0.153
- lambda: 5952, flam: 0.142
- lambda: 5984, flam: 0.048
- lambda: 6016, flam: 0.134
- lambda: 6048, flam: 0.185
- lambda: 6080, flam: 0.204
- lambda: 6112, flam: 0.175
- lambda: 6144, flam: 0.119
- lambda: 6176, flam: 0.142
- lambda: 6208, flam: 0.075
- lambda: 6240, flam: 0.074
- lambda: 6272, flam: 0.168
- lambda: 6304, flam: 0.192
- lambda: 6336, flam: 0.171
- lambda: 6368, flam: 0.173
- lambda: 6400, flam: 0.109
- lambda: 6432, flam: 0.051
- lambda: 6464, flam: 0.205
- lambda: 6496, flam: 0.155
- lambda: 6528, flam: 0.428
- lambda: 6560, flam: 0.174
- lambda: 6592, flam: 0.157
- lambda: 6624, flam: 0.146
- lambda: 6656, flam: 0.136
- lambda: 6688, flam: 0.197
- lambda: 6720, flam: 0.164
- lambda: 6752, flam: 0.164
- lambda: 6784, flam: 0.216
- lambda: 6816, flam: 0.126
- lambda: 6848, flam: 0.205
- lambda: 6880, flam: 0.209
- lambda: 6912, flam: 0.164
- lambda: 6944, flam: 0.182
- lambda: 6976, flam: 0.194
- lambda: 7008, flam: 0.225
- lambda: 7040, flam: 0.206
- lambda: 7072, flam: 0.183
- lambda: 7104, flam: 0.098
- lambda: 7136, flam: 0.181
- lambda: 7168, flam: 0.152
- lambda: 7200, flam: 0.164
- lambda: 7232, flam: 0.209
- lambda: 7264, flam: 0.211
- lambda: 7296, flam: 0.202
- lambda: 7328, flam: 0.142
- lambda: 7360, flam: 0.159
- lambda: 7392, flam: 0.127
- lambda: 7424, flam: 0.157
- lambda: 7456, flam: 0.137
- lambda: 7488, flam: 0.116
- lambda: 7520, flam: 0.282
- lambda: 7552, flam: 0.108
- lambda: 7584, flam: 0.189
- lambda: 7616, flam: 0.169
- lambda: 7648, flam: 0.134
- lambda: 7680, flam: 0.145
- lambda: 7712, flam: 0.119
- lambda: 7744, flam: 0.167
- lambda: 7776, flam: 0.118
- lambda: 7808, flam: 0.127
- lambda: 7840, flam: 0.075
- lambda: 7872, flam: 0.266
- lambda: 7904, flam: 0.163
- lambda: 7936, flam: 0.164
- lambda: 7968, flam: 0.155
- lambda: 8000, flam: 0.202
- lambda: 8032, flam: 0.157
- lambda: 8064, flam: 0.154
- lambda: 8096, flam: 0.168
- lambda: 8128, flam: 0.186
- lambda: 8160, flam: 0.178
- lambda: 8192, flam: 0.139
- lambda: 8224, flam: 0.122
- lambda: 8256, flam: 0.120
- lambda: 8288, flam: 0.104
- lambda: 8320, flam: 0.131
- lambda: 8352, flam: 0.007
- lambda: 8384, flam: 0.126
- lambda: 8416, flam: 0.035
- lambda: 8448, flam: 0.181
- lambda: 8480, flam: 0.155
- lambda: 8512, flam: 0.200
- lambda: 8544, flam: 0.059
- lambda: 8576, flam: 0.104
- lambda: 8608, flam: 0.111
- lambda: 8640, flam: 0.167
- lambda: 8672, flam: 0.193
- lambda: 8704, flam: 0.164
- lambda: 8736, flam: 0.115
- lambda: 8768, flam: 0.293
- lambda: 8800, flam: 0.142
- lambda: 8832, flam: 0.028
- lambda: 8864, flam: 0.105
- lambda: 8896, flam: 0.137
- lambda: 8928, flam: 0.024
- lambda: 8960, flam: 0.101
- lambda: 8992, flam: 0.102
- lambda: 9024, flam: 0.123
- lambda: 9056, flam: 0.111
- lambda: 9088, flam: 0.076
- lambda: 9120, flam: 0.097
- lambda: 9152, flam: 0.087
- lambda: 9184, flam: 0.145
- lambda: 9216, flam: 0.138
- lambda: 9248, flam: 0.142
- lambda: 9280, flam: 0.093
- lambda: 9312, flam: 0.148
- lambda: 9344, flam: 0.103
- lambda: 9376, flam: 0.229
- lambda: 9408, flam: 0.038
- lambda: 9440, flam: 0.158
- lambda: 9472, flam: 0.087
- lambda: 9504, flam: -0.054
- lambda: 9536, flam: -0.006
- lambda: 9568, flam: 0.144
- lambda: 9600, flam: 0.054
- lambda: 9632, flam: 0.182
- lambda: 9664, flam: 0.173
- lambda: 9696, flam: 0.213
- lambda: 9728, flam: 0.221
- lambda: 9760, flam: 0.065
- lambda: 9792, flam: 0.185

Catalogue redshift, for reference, 0.752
